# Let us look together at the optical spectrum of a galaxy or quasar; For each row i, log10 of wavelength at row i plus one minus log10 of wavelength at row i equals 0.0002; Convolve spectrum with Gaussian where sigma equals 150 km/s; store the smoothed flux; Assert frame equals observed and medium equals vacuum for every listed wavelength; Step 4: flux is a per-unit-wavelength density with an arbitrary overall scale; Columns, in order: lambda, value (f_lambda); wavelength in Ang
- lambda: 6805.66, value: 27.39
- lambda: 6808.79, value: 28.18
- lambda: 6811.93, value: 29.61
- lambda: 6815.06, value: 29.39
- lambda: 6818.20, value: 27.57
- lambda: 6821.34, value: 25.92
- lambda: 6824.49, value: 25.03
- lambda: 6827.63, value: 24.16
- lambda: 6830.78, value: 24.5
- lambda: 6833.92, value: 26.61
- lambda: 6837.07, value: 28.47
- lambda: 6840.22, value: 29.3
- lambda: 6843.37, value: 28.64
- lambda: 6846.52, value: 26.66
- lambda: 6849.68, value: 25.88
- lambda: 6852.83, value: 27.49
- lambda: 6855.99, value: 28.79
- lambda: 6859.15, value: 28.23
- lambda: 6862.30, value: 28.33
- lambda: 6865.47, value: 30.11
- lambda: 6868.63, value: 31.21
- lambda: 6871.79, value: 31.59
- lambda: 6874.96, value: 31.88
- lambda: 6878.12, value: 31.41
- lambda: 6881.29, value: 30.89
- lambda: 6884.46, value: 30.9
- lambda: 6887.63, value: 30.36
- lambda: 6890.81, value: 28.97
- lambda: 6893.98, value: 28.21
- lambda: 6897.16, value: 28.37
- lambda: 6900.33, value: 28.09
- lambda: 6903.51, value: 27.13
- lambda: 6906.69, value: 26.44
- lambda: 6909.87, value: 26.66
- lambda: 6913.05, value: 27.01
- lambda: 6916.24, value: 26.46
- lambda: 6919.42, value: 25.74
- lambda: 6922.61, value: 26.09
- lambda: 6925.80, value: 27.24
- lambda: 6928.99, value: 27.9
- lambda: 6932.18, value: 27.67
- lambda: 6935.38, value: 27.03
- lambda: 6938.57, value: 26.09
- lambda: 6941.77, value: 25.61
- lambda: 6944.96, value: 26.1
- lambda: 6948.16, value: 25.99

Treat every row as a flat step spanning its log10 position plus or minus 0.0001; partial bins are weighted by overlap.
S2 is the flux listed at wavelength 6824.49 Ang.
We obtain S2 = 25.03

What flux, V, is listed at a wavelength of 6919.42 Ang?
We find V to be 25.74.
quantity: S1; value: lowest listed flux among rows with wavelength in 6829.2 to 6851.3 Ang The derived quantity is 24.5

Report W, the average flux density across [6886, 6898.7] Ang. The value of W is 29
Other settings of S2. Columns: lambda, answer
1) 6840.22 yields 29.3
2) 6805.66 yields 27.39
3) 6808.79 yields 28.18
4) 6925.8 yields 27.24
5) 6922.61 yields 26.09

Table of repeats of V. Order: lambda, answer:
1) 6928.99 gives 27.9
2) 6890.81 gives 28.97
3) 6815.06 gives 29.39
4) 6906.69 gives 26.44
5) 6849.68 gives 25.88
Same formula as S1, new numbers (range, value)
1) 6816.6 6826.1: 25.03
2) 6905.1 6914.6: 26.44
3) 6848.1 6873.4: 25.88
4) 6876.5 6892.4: 28.97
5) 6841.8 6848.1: 26.66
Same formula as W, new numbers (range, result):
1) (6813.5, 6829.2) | 26.4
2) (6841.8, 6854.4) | 27.2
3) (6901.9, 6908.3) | 26.8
